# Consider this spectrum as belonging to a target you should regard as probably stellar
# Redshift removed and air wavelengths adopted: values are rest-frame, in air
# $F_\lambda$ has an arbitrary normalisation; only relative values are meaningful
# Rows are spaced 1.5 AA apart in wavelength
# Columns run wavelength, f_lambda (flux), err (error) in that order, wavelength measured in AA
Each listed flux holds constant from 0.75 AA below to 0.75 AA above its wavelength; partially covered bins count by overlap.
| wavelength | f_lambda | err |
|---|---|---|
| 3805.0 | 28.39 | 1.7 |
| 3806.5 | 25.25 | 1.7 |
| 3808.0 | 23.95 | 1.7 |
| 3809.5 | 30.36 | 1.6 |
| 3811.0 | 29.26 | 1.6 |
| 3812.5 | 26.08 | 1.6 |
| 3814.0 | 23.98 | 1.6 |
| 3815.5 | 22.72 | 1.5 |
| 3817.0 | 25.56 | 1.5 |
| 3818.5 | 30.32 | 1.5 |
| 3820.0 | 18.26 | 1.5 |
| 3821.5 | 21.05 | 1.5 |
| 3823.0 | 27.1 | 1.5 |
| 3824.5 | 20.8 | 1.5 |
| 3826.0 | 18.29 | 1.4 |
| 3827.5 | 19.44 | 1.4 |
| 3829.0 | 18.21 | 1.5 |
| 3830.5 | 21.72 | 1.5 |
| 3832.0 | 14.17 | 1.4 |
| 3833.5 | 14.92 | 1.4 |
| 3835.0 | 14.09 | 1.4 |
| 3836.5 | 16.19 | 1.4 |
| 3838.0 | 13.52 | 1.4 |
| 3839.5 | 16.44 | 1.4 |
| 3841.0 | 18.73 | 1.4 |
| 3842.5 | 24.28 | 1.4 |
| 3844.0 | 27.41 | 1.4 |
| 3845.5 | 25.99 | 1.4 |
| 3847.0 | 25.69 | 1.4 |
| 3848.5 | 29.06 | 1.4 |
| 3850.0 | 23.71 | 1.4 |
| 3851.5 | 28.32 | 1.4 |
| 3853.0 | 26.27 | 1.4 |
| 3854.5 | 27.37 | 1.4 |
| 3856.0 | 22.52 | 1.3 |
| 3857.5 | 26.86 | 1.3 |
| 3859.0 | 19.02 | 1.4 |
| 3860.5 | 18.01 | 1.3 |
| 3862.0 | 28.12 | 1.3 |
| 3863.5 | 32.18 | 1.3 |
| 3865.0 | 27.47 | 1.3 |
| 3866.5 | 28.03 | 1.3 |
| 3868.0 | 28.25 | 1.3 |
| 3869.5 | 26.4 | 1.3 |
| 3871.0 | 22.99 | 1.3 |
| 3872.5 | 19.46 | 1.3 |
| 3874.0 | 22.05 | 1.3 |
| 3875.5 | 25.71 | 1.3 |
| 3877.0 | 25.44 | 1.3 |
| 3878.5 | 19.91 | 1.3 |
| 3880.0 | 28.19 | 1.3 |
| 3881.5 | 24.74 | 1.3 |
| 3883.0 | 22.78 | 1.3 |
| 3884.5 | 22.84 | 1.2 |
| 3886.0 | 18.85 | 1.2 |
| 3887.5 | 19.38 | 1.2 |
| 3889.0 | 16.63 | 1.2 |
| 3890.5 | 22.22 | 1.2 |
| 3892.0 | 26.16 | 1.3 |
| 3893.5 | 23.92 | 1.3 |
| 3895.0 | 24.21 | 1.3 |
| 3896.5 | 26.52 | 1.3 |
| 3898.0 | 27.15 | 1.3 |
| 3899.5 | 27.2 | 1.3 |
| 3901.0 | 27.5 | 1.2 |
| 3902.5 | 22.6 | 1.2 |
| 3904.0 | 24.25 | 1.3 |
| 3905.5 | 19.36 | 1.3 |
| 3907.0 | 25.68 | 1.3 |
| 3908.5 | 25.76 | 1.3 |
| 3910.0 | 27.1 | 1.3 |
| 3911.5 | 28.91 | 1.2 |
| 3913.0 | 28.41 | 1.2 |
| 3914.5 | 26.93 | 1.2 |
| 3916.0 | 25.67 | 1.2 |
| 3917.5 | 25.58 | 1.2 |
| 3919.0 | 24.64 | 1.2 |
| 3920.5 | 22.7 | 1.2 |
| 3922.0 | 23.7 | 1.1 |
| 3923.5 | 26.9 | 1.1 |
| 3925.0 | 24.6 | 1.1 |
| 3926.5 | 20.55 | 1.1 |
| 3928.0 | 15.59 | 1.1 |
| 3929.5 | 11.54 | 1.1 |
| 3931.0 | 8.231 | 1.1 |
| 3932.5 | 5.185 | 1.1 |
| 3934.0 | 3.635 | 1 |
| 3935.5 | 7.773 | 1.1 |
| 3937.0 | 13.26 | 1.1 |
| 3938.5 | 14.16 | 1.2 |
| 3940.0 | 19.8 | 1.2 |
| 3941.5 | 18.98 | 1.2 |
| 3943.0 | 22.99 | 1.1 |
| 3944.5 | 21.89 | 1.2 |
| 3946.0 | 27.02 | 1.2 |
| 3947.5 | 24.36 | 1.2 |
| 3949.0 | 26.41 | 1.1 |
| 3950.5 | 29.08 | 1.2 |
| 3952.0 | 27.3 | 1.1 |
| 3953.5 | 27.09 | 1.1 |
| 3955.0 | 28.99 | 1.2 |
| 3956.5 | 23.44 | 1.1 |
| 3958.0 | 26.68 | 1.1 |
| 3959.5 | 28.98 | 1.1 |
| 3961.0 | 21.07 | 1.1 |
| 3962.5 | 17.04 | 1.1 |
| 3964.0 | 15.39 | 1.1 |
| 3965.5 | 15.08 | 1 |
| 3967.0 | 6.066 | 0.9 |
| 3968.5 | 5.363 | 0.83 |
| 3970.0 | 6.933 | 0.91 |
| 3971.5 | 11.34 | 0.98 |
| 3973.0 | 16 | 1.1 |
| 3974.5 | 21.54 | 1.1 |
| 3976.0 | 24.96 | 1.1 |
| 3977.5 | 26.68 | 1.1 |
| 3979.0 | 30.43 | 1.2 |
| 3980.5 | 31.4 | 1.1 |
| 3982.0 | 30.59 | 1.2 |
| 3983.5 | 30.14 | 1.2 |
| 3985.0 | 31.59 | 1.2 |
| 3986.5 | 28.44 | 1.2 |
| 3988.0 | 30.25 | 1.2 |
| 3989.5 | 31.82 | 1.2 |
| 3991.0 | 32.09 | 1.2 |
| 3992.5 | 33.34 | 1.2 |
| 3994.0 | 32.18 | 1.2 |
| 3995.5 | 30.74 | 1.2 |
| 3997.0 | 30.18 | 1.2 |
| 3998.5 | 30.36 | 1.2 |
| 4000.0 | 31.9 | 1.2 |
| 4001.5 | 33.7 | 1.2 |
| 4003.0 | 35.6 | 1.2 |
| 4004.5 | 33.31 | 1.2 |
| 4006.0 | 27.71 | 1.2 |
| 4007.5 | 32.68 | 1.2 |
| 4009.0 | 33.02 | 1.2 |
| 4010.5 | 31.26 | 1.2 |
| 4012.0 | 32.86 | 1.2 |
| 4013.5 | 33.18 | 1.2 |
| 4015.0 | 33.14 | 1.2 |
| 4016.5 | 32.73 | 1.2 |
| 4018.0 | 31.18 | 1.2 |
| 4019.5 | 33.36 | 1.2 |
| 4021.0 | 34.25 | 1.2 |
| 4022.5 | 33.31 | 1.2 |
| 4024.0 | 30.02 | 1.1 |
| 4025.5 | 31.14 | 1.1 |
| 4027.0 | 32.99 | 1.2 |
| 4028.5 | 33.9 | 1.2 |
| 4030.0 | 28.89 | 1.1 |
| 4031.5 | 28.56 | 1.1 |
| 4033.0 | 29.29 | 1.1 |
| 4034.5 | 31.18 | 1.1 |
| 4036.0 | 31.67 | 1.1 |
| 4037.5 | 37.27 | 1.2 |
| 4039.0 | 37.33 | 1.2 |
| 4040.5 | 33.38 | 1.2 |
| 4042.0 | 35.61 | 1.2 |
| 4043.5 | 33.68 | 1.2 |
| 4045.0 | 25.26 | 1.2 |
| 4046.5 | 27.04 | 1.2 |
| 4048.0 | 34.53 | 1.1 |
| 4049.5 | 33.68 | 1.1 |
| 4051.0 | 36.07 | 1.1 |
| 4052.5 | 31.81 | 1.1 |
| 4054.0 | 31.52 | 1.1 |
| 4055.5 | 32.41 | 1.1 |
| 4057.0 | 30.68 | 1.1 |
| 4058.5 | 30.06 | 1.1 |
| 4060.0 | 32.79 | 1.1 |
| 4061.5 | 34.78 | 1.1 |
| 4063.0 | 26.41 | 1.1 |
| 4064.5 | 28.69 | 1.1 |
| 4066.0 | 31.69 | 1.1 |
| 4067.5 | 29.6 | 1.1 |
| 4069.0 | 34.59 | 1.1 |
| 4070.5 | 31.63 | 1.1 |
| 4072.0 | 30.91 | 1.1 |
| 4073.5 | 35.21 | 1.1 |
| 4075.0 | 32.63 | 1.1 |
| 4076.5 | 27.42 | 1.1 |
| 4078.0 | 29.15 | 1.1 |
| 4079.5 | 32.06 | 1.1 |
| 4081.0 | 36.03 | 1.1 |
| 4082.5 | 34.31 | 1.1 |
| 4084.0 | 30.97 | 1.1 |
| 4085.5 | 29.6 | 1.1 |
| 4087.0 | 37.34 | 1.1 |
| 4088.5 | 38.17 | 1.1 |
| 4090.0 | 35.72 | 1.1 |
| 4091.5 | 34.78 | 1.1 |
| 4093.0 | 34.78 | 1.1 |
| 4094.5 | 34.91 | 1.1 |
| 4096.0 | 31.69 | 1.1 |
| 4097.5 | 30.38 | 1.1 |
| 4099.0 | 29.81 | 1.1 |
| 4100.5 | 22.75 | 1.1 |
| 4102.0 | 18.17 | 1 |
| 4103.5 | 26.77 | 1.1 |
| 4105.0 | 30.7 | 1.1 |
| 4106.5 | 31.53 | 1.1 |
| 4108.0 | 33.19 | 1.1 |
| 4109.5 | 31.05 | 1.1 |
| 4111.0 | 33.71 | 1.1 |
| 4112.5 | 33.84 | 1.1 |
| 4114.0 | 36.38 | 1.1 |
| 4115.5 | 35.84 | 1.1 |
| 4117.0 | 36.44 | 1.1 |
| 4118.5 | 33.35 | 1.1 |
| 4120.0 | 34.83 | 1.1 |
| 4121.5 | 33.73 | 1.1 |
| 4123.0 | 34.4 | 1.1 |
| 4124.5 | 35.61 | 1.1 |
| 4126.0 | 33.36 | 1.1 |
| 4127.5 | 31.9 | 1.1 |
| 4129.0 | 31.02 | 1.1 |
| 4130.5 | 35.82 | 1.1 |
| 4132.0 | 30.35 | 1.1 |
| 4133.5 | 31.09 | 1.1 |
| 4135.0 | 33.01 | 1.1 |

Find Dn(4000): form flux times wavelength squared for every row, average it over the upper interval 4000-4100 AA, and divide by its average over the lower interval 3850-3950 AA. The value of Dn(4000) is 1.54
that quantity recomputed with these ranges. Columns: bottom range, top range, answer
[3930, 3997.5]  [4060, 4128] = 1.56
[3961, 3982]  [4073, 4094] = 1.95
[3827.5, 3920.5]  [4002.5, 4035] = 1.46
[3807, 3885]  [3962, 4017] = 1.24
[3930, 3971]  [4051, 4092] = 1.89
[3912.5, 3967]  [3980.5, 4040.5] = 1.61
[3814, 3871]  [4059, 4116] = 1.57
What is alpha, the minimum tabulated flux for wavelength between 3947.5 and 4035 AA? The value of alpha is 5.363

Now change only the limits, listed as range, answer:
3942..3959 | 21.89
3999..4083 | 25.26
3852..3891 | 16.63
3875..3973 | 3.635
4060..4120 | 18.17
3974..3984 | 21.54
